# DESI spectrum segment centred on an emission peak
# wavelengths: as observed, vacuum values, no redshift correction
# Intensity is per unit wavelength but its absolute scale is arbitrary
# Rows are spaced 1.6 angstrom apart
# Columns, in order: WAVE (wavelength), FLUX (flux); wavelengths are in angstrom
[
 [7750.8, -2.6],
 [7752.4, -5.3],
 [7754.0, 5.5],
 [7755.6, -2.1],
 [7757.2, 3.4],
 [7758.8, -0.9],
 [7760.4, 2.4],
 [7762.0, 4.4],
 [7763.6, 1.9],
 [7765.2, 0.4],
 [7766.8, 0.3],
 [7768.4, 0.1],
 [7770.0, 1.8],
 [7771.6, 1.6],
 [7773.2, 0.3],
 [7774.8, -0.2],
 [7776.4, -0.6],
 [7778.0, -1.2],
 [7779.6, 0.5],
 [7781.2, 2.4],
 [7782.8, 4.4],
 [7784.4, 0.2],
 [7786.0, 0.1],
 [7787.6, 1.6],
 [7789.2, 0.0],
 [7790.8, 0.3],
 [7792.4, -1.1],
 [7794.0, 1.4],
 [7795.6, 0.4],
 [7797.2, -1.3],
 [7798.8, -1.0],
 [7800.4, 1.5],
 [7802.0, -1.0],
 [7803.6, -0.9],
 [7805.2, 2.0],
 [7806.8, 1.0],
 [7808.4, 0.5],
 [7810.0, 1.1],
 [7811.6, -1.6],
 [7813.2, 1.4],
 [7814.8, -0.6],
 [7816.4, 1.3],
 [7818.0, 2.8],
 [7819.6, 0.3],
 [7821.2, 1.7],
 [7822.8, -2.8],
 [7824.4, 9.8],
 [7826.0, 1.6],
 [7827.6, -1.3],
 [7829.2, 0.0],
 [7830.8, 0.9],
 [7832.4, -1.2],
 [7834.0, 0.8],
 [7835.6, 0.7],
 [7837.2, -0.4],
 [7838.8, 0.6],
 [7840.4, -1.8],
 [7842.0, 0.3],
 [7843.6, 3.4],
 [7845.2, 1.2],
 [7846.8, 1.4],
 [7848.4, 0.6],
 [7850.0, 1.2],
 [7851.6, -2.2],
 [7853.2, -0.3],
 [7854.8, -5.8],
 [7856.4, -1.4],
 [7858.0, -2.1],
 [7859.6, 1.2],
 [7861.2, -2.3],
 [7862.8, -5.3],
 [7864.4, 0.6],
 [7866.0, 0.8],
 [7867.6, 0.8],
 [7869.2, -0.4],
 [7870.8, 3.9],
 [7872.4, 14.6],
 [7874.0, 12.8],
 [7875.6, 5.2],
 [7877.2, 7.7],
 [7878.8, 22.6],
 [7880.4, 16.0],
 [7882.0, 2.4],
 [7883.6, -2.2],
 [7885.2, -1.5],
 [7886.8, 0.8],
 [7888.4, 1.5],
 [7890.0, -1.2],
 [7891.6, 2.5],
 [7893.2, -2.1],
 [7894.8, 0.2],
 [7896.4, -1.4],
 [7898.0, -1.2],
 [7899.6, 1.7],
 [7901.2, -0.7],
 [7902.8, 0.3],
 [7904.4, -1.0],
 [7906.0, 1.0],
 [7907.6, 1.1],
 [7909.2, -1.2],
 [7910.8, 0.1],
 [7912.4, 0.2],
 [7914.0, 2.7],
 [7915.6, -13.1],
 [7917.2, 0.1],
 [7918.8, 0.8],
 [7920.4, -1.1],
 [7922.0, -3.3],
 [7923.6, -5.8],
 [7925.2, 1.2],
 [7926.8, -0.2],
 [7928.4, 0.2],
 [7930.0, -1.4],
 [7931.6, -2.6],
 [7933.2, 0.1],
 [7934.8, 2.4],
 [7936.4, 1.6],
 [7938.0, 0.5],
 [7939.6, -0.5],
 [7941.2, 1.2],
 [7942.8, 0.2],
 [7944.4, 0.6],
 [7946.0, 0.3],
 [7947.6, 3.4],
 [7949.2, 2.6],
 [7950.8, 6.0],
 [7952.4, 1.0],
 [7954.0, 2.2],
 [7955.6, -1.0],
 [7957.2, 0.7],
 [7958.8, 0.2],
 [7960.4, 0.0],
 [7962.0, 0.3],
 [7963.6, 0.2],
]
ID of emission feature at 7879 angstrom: [O II]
